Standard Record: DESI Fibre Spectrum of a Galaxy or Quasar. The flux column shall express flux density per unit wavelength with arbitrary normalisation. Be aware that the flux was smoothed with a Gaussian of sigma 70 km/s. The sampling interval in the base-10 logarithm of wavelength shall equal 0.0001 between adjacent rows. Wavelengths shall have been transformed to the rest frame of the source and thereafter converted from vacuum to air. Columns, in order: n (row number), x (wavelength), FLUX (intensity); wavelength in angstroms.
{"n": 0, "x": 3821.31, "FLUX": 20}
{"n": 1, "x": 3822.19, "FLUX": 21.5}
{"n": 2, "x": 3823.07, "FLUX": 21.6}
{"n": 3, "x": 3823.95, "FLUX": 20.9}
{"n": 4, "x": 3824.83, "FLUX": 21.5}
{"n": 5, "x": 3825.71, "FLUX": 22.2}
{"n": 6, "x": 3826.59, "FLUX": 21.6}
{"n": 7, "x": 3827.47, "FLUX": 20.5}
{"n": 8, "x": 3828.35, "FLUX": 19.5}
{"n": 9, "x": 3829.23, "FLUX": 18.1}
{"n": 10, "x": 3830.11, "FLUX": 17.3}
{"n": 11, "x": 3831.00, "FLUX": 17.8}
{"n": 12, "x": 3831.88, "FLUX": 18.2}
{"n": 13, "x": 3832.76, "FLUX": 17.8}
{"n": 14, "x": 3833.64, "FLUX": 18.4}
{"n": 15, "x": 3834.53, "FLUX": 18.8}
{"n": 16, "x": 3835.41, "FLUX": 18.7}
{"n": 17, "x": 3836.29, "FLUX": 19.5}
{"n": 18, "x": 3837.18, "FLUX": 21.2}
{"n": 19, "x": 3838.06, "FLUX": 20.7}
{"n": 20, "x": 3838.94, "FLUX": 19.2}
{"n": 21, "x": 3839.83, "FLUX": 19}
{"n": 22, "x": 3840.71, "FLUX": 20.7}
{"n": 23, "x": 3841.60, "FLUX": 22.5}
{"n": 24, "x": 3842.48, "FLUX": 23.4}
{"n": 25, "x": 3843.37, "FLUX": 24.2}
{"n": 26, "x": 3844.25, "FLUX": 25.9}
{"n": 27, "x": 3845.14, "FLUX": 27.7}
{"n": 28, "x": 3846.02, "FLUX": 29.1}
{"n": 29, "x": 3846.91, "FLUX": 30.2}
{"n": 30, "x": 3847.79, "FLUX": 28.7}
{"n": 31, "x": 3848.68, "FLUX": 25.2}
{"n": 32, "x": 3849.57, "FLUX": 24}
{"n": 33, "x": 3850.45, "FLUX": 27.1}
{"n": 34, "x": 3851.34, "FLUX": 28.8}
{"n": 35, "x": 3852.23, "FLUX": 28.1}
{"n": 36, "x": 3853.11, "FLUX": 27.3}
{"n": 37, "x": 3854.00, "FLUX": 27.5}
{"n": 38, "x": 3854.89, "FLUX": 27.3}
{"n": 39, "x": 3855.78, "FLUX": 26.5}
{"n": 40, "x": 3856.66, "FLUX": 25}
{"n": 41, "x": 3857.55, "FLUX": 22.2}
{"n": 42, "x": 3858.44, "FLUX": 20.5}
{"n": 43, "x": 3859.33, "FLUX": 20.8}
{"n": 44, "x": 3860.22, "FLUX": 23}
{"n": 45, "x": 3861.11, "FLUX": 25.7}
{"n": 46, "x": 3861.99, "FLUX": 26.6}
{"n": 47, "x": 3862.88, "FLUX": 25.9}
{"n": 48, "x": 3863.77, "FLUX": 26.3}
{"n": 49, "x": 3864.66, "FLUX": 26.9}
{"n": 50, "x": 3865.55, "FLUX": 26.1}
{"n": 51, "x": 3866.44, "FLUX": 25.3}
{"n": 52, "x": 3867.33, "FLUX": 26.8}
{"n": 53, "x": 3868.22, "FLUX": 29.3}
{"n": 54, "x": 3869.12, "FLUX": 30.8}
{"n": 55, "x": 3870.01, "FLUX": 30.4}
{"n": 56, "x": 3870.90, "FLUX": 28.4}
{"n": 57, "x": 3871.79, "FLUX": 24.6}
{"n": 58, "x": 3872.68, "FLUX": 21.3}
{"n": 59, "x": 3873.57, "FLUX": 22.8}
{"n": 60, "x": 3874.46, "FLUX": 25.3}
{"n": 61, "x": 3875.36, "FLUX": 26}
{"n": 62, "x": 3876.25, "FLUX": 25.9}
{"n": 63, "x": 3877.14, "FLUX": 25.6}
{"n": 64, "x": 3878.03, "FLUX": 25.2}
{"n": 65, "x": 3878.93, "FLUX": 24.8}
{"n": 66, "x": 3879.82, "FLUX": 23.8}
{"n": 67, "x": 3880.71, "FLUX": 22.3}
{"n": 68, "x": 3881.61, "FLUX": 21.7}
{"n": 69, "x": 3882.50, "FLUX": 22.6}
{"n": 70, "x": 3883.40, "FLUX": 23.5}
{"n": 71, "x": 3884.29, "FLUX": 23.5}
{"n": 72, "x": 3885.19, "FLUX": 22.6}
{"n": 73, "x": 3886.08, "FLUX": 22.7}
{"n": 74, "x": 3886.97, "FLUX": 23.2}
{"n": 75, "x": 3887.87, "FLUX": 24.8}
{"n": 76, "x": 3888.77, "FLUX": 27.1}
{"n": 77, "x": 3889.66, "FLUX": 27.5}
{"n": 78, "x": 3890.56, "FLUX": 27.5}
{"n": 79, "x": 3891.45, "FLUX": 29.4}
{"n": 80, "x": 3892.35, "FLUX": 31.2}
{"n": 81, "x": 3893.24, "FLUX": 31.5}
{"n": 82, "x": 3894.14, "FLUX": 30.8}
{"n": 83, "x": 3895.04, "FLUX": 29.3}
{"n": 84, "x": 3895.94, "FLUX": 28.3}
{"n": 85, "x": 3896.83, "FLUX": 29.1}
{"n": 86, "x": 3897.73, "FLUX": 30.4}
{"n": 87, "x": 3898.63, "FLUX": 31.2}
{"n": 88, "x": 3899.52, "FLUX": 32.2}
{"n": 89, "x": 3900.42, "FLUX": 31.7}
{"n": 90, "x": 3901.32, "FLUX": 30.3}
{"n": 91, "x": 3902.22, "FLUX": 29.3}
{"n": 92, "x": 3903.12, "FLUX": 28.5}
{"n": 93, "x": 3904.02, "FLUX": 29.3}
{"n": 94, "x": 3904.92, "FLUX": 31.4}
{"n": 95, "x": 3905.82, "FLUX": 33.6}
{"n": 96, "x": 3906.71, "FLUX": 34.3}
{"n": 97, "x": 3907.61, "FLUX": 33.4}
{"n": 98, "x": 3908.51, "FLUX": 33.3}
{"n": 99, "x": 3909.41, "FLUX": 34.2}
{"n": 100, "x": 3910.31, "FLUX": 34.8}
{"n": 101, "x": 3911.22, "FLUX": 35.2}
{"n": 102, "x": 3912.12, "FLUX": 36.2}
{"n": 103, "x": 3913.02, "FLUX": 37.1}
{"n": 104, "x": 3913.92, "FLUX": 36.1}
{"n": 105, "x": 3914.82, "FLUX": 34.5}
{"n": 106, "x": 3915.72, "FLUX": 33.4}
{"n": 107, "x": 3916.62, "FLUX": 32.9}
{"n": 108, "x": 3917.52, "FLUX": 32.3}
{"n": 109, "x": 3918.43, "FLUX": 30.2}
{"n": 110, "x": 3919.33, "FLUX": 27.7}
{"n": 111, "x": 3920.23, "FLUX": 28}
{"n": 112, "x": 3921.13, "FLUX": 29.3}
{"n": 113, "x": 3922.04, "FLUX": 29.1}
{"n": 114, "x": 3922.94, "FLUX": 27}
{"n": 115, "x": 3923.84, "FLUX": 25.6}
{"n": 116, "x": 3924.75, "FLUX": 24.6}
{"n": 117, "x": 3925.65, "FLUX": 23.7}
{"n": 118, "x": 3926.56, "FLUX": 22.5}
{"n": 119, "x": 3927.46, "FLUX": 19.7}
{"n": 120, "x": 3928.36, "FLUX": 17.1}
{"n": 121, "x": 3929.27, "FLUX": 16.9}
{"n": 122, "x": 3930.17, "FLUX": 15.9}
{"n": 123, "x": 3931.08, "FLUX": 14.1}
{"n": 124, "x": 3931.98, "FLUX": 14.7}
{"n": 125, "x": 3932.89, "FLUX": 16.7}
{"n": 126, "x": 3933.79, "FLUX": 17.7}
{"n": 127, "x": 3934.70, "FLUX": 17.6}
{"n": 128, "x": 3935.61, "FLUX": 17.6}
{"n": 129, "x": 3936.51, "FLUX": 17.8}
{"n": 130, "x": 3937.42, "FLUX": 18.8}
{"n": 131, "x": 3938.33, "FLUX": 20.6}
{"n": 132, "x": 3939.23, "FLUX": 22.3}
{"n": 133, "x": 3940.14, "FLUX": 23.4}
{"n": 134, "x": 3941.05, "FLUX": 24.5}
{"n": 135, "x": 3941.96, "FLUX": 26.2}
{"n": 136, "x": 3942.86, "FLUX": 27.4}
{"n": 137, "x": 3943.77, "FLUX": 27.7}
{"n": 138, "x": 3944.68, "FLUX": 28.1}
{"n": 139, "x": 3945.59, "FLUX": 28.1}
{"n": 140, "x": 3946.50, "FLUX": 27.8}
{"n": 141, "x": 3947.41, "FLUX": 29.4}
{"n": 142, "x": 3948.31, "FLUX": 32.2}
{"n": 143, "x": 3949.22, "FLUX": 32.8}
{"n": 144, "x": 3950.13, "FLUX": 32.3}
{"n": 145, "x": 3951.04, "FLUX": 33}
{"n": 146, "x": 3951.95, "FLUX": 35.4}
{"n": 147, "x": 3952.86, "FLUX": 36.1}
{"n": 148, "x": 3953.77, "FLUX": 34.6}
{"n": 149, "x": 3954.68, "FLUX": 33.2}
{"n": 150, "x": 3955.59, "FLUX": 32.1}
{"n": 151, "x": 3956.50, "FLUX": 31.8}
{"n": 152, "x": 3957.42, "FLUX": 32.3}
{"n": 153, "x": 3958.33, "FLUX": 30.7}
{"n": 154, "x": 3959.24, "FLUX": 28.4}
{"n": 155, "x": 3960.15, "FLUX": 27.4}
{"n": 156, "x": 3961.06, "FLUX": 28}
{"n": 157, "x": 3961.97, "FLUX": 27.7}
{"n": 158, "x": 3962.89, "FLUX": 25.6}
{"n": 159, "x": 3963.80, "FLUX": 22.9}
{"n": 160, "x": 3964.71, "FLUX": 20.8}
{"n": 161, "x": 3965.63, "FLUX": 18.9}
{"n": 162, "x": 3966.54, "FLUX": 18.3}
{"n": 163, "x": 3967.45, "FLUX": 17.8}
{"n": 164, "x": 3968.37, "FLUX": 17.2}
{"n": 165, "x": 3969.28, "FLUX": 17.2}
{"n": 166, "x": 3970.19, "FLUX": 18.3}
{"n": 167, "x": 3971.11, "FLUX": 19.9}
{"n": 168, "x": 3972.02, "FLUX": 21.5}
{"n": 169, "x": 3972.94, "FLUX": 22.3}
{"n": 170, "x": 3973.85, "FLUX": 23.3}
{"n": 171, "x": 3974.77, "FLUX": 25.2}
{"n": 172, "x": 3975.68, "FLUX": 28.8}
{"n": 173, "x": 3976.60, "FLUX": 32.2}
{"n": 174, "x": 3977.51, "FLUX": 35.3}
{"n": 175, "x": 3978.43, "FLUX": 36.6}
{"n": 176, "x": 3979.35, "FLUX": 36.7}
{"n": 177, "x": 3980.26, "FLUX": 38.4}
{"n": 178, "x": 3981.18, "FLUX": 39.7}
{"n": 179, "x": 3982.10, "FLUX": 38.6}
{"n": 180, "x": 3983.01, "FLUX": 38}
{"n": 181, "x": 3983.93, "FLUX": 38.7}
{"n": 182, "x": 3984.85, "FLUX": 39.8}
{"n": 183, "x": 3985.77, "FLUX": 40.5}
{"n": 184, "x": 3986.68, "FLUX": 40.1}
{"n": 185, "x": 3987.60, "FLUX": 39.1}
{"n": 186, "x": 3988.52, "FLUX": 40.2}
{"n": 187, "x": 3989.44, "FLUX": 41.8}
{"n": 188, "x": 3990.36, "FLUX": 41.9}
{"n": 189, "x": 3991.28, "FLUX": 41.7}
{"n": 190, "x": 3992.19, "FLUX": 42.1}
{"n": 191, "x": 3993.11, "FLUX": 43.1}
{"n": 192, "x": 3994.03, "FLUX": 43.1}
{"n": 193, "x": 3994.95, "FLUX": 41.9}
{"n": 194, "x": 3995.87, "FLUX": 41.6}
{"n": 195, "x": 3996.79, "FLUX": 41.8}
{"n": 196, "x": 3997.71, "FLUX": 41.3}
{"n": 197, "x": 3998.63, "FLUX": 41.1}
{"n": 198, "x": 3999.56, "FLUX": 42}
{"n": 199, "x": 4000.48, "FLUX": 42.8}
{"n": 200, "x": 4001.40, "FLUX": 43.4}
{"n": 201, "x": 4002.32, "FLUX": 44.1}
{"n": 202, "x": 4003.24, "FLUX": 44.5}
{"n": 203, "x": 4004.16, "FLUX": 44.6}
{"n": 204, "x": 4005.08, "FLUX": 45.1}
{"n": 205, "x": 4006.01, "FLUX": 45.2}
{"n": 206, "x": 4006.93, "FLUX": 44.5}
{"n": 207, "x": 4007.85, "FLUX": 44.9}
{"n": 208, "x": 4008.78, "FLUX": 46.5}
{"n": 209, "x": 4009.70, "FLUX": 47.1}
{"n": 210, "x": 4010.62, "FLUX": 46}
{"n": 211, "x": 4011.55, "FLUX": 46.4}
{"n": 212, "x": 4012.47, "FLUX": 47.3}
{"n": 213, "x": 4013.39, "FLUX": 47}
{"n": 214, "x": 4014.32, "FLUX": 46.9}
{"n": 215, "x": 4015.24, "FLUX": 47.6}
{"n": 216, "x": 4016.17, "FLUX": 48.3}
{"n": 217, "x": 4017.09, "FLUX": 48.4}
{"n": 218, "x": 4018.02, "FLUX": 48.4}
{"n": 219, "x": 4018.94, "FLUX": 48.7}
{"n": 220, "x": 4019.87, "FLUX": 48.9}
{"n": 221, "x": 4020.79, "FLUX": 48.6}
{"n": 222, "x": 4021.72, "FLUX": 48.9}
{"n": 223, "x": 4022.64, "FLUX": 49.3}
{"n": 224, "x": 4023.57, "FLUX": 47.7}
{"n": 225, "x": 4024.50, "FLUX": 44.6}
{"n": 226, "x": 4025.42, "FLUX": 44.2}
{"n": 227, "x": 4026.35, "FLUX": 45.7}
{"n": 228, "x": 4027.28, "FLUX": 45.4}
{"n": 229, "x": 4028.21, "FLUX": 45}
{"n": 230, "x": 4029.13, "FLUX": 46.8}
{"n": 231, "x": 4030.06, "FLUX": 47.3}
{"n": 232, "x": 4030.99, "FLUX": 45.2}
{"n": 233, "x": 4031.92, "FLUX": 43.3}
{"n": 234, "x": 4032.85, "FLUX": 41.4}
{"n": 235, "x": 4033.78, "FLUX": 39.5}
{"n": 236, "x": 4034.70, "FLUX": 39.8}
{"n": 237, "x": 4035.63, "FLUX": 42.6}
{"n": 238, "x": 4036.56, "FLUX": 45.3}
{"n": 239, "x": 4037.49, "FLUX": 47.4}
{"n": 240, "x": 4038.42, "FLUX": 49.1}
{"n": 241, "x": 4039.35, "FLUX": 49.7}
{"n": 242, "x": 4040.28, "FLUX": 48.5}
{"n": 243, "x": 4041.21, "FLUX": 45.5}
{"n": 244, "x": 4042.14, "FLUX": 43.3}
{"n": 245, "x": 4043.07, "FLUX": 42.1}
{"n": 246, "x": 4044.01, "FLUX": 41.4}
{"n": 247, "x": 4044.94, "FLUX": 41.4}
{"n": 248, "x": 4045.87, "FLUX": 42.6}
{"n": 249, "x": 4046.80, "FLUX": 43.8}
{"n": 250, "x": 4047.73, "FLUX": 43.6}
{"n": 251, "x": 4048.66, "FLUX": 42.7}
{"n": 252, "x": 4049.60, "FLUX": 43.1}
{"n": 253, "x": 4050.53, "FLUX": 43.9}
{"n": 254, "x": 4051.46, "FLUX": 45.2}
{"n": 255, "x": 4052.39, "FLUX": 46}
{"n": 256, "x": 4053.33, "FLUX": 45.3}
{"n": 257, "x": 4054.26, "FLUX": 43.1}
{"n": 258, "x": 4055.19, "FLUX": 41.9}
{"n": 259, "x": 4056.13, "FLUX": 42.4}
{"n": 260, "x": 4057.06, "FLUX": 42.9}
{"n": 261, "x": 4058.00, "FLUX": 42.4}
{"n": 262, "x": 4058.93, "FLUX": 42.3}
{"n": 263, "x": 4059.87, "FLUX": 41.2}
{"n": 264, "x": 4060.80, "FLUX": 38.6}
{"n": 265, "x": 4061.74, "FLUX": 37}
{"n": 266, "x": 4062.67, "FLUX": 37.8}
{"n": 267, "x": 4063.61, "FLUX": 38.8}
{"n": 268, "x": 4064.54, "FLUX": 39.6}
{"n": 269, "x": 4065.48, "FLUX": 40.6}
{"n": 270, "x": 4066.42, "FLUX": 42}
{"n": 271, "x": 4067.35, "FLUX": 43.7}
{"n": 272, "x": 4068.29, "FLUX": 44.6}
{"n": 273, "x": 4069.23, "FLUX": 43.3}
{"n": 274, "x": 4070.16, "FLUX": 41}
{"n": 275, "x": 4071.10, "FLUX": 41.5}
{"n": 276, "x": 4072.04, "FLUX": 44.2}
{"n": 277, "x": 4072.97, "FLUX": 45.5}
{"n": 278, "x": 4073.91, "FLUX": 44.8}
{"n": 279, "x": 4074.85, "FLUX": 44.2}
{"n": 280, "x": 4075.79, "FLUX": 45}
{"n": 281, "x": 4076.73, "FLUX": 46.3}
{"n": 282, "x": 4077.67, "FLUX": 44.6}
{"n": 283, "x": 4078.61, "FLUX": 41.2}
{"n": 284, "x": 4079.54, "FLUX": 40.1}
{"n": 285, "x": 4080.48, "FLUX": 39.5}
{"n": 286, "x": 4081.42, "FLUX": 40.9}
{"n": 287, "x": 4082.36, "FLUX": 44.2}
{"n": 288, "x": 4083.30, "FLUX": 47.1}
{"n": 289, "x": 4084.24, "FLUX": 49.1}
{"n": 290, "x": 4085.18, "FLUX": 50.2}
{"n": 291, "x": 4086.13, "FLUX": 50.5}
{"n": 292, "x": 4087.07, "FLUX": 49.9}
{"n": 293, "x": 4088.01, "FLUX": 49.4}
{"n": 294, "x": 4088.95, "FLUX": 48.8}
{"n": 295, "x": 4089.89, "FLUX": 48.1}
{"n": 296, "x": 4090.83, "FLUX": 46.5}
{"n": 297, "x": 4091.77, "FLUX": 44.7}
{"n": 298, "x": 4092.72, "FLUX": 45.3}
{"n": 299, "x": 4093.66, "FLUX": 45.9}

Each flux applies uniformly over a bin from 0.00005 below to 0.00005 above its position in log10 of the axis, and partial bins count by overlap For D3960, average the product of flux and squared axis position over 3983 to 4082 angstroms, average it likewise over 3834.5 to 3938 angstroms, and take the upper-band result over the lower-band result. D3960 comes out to 1.8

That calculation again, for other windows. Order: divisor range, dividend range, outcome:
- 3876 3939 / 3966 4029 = 1.56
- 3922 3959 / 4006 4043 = 1.90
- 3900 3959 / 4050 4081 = 1.63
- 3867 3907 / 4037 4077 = 1.72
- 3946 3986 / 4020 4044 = 1.59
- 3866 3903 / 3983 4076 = 1.75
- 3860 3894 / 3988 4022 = 1.85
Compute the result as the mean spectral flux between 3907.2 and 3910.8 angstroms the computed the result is 33.9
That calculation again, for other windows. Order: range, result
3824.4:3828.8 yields 21.1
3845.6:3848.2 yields 29.4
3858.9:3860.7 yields 22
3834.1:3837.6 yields 19.5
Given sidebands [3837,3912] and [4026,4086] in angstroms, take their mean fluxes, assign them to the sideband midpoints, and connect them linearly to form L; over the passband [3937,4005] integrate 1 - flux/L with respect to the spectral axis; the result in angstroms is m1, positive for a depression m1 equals 6.80 angstroms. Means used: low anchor 26.9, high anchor 43.5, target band 32.4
